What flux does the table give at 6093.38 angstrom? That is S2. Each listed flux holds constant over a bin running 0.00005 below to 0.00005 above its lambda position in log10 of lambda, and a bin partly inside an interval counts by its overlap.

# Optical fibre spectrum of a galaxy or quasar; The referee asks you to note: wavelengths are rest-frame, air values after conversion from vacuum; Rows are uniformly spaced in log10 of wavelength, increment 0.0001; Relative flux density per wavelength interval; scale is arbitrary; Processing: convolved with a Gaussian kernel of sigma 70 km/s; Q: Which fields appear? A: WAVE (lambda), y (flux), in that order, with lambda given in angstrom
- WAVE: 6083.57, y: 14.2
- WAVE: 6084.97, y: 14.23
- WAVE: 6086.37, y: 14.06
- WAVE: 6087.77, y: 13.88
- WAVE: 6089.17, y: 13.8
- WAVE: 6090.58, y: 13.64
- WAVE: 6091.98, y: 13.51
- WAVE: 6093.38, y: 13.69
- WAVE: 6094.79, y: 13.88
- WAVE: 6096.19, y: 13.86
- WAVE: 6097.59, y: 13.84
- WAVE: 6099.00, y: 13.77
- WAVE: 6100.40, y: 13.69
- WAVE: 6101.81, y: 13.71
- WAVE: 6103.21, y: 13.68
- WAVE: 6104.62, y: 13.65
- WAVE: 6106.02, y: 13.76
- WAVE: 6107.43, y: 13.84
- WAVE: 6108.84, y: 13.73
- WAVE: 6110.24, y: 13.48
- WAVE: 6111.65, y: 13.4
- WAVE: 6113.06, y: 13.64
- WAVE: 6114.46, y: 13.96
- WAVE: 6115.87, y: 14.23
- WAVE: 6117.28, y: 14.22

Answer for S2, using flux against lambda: 13.69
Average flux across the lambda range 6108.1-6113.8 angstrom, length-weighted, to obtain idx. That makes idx 13.6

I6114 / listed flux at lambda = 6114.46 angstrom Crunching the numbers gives 13.96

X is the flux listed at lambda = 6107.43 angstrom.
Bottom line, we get 13.84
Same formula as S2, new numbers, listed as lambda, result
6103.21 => 13.68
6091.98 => 13.51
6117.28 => 14.22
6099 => 13.77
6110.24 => 13.48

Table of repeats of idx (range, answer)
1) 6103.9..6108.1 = 13.7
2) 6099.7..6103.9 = 13.7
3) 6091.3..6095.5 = 13.7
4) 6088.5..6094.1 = 13.6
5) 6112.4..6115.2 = 13.8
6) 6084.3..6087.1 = 14.2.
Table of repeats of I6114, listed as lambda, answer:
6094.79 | 13.88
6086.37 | 14.06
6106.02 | 13.76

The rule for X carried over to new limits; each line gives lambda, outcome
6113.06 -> 13.64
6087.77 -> 13.88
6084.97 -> 14.23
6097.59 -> 13.84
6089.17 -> 13.8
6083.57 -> 14.2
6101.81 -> 13.71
